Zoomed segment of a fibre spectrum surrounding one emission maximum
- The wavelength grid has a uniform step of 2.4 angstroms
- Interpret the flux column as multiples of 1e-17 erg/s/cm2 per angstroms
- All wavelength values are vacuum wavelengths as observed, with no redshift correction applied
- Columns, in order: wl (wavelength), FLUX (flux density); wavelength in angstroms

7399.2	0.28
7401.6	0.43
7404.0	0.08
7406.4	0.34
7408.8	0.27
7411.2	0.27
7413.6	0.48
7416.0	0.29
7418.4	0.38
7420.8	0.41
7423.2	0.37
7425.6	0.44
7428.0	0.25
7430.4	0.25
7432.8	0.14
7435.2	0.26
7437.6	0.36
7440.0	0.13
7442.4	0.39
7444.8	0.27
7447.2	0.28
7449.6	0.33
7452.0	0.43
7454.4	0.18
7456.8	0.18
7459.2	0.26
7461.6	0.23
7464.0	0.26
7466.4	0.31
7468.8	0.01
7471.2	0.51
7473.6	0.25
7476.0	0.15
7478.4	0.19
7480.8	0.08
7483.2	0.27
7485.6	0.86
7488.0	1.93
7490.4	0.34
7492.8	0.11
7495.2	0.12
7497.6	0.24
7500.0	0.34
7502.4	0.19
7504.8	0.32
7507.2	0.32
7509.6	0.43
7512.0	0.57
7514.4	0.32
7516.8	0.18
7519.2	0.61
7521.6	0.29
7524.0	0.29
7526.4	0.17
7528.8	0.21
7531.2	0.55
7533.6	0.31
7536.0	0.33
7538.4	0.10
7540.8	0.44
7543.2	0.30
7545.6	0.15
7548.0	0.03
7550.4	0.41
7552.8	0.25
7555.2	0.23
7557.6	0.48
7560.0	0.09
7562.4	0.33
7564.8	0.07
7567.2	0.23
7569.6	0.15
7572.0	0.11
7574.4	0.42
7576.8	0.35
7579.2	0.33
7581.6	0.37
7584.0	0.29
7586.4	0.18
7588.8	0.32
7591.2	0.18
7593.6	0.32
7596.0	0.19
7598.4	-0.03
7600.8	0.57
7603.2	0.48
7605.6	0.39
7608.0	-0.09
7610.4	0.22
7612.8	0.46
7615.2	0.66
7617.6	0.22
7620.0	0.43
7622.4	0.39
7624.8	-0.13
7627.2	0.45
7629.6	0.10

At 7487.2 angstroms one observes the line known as H-alpha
